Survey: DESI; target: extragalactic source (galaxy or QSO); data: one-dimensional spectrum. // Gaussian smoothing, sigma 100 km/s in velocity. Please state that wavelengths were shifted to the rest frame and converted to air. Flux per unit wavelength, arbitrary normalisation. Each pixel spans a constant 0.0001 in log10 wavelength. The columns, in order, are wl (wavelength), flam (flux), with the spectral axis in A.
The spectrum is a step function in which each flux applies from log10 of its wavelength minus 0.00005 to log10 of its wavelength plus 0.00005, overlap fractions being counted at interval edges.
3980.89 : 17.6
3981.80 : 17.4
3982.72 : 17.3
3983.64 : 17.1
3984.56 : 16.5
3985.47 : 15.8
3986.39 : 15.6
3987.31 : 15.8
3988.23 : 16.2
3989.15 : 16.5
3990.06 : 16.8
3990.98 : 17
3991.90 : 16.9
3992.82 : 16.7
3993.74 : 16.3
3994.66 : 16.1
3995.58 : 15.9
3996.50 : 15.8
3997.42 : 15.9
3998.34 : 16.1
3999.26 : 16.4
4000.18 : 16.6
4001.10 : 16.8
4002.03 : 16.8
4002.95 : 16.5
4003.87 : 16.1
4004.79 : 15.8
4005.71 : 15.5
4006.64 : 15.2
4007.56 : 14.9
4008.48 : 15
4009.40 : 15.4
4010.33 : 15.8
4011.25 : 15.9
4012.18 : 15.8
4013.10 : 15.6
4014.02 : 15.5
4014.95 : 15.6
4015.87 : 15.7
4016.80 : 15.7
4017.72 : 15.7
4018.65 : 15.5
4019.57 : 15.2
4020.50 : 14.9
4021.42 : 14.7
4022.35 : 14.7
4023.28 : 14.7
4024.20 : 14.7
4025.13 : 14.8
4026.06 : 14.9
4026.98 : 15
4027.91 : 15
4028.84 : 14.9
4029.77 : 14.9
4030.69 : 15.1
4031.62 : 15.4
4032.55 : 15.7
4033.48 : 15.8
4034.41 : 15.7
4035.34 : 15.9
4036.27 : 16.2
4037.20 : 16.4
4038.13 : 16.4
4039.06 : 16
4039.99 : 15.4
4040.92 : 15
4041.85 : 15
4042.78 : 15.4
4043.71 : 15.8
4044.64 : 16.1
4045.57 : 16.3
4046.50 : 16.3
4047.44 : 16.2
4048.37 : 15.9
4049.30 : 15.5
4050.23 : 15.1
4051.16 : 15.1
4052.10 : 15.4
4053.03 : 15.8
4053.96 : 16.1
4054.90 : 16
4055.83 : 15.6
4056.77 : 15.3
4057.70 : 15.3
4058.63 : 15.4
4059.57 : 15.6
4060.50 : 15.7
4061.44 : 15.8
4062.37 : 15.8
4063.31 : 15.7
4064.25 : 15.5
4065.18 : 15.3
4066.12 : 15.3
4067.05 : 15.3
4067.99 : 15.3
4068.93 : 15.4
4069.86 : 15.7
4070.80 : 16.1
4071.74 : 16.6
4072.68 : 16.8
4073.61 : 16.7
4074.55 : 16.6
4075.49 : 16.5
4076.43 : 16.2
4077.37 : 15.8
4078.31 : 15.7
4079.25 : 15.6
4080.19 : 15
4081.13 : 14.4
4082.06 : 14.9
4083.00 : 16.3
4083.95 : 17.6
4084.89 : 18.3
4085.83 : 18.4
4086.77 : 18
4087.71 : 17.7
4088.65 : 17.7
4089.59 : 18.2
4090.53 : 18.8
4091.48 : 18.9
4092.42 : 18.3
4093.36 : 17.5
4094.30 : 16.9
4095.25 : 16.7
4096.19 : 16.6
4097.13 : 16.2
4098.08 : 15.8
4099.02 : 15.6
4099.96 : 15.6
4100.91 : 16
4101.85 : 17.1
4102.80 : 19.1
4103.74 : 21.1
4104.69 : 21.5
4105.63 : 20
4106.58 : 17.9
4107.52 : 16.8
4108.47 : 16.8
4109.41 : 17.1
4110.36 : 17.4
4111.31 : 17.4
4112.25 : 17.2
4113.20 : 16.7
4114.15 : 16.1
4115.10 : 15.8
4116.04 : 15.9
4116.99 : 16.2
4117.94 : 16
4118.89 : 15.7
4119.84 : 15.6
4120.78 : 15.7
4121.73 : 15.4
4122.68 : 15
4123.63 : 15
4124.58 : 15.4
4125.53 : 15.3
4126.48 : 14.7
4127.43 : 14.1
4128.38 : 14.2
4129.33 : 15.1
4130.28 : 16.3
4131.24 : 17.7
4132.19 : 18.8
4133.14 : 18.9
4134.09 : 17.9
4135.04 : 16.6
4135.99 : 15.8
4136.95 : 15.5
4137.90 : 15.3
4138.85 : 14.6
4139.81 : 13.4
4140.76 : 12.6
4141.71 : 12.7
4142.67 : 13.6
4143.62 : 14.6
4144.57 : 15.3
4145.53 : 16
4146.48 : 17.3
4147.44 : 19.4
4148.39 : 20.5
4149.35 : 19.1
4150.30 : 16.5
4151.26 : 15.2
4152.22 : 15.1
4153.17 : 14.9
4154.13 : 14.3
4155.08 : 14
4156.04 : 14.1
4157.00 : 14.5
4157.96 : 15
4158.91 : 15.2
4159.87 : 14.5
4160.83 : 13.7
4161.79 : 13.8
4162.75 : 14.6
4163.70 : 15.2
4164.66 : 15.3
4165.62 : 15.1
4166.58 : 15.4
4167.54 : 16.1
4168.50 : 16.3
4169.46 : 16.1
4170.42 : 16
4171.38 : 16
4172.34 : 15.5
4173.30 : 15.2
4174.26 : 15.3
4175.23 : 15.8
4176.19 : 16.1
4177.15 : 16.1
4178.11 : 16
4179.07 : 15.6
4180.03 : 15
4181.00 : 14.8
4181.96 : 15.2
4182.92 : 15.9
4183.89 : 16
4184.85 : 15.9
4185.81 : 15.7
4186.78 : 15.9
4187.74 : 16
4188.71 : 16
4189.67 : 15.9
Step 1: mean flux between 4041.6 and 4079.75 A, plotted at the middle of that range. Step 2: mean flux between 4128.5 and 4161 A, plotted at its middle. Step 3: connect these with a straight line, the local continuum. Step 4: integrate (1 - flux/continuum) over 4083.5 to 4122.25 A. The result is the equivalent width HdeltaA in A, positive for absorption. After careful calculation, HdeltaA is -3.7 A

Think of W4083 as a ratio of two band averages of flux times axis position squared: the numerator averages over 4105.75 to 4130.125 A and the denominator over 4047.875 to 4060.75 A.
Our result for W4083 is 1.1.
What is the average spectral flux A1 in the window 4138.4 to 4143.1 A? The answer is 13.4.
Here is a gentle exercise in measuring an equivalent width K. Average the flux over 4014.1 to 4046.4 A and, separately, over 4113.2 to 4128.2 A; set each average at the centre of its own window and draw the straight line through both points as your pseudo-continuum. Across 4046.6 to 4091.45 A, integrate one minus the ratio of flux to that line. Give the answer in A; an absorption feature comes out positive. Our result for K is -2.0 A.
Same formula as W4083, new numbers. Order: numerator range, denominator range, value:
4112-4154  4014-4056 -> 1.07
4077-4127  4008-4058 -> 1.12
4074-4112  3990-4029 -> 1.14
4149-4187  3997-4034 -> 1.07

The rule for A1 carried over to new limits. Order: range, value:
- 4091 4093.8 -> 18.2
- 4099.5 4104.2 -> 17.8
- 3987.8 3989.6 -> 16.3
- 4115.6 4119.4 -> 15.9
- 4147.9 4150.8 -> 18.7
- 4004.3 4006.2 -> 15.6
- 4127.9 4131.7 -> 15.8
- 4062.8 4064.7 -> 15.5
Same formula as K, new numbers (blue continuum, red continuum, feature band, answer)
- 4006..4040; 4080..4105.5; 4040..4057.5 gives 0.53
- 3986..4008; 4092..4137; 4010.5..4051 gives 2.06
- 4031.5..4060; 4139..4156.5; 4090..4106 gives -2.21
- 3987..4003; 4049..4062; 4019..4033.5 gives 0.87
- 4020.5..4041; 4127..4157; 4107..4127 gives -0.50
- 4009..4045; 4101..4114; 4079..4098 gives 0.37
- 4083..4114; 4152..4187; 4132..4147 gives 0.71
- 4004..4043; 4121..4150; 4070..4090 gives -1.24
